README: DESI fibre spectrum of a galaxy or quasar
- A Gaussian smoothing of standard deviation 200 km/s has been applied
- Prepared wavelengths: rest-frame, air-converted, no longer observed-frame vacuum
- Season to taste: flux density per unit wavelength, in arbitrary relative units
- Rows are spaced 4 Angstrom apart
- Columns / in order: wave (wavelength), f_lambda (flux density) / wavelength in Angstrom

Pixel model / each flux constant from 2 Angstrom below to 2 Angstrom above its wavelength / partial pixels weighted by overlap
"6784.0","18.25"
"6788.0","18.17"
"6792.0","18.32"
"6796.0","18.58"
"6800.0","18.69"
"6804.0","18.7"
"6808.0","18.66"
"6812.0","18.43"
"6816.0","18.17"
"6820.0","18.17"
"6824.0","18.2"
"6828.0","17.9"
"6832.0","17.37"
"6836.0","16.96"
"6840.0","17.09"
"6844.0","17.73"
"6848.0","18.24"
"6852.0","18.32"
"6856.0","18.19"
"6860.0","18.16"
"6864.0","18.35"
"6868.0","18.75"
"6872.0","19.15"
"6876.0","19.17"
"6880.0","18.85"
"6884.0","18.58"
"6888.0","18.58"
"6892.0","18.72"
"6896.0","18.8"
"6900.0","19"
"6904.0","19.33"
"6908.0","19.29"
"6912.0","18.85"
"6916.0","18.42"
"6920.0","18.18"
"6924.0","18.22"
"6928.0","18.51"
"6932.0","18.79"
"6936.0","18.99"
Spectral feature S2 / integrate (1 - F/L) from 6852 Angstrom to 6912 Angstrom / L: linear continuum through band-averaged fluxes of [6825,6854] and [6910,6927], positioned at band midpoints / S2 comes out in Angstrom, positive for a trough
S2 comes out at -2.3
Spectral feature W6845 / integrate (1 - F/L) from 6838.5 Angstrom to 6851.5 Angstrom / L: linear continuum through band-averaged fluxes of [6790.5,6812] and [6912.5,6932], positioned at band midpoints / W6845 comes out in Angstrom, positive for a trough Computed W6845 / 0.5 Angstrom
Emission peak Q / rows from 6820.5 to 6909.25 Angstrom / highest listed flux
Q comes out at 19.33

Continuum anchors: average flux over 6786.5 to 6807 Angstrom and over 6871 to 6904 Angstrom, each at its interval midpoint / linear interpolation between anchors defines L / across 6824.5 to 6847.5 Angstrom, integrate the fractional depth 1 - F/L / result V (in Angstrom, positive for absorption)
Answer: 1.42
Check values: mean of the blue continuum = 18.5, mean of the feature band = 17.5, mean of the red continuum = 18.9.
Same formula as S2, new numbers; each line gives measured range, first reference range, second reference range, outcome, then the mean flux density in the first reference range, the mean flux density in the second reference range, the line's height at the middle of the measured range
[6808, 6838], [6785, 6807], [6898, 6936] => 1.0 Angstrom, 18.5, 18.7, 18.5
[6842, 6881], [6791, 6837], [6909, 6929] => -0.3 Angstrom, 18.2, 18.5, 18.3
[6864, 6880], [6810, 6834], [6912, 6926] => -0.6 Angstrom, 18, 18.4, 18.2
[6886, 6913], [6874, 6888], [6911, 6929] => -0.5 Angstrom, 18.8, 18.4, 18.6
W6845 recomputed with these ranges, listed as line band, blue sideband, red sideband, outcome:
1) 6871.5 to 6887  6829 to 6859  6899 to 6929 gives -0.6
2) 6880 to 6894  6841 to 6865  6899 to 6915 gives 0.0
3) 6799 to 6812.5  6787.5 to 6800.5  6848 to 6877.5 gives -0.1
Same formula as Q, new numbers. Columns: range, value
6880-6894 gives 18.85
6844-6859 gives 18.32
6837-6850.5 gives 18.24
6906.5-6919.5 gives 19.29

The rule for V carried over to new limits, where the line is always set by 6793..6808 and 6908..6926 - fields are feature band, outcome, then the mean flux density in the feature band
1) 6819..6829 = 0.3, 18.1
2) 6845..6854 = 0.2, 18.2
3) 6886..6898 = -0.1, 18.7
